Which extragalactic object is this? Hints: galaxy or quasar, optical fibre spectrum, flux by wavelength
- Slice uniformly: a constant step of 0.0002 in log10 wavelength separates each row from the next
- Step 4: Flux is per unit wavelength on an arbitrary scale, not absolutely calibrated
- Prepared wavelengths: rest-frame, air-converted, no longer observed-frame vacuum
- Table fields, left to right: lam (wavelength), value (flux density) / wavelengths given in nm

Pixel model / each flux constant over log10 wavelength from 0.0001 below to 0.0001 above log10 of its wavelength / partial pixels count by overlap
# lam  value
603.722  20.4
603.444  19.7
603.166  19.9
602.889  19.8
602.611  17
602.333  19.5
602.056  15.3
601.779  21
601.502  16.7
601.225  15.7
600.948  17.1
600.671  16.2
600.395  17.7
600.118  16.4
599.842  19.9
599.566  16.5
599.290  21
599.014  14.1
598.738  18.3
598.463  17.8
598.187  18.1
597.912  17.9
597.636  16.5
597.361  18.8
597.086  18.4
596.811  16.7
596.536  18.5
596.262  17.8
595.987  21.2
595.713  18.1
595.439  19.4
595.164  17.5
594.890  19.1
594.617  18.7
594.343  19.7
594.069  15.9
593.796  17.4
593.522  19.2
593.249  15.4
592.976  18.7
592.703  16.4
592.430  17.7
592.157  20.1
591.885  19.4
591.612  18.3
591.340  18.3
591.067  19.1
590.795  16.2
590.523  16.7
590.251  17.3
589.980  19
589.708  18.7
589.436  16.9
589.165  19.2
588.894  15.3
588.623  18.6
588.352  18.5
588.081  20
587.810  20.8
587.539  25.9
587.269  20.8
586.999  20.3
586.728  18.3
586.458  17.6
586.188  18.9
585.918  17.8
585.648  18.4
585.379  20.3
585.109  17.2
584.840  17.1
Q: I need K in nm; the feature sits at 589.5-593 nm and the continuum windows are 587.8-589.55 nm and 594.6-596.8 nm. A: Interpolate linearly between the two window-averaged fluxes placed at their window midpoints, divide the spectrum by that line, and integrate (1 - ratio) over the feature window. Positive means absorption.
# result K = 0.07 nm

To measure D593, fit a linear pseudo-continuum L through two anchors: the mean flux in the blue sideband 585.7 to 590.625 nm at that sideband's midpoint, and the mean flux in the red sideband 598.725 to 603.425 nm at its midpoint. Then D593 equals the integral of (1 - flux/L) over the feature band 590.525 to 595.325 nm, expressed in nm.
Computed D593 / 0.12 nm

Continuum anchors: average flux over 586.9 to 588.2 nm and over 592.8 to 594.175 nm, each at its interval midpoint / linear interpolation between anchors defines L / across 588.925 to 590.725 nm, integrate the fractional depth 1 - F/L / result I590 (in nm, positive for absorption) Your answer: 0.20 nm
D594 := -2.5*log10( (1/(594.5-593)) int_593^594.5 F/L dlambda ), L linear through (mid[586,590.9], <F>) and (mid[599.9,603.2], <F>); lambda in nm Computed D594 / 0.04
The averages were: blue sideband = 18.8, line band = 17.6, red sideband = 17.7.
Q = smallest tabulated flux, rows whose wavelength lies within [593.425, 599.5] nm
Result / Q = 14.1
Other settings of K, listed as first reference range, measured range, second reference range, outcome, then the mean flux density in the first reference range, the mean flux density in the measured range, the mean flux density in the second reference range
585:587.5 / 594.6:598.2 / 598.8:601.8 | -0.096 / 19.1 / 18.3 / 17.4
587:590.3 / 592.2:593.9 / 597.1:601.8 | 0.092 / 19.3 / 17.6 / 17.6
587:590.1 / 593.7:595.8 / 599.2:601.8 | 0.029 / 19.5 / 18.2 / 17.6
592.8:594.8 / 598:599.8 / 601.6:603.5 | 0.064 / 17.9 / 17.8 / 18.8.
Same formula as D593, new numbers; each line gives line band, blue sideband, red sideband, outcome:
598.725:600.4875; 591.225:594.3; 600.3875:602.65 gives -0.02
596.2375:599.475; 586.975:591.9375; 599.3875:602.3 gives -0.01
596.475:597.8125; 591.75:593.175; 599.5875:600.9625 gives 0.00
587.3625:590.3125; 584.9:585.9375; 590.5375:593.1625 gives -0.15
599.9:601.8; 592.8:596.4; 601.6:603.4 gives 0.16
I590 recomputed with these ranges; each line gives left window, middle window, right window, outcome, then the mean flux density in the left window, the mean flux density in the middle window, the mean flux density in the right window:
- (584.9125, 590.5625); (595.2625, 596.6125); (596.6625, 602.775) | -0.074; 18.9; 19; 17.6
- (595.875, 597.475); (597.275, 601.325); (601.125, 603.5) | 0.208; 18.5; 17.5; 18.3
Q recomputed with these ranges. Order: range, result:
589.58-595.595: 15.4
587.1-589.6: 15.3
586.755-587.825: 20.3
